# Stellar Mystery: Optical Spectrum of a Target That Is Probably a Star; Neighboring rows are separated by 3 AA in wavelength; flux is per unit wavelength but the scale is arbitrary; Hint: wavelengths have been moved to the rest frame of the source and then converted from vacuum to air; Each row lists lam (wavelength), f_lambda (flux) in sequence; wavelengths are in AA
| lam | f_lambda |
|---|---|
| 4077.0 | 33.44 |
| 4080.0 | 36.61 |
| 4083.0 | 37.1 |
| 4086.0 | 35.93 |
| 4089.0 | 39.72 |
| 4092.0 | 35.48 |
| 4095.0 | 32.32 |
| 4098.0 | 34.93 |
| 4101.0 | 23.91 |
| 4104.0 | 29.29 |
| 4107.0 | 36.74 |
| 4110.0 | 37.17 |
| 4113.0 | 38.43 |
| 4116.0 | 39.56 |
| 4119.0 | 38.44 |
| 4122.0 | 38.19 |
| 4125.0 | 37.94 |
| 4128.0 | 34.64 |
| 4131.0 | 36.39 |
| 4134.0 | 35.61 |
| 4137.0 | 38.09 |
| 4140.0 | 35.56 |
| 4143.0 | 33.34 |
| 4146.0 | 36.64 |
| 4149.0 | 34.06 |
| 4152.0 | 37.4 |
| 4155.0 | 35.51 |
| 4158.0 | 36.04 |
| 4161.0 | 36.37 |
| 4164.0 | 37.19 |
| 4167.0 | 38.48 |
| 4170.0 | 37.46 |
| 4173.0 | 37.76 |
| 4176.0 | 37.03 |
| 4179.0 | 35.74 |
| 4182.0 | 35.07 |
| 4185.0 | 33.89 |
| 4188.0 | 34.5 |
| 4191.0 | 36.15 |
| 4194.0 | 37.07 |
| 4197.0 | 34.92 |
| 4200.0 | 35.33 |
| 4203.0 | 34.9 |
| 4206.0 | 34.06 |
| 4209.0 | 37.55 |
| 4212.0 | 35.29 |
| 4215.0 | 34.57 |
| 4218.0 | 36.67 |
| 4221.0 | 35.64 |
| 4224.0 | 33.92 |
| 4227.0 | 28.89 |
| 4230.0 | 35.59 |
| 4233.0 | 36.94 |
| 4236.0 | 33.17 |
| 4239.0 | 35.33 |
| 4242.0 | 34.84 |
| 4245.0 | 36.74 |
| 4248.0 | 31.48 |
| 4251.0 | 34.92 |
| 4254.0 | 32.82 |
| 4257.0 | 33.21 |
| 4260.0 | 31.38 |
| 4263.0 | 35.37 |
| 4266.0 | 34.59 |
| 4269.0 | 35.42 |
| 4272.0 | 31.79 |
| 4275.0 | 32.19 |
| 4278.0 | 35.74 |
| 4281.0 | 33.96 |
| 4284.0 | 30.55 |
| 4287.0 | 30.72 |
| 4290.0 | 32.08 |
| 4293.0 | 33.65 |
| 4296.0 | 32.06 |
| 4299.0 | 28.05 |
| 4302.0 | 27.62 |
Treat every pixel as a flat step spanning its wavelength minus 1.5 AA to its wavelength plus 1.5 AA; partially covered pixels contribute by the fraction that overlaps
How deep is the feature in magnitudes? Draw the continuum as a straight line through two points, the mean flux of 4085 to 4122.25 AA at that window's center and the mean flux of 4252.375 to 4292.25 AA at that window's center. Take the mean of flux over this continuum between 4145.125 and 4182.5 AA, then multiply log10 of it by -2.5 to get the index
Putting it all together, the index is -0.063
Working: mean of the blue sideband 35.3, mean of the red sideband 33.1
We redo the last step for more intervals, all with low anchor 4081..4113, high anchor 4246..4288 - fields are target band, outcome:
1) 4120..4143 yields -0.068 mag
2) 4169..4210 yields -0.062 mag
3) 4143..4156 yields -0.047 mag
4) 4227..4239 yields -0.031 mag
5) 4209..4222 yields -0.068 mag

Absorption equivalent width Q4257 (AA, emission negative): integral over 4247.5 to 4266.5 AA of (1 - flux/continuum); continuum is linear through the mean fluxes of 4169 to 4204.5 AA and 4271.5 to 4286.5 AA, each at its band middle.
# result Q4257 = 0.03 AA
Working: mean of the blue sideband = 35.8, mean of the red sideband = 32.8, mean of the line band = 33.4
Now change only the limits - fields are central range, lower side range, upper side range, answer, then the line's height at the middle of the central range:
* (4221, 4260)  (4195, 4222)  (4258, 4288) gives 0.4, 34.3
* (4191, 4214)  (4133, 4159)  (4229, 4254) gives -0.3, 35.2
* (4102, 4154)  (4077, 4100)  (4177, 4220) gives -1.0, 35.5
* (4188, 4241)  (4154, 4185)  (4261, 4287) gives 0.3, 35.2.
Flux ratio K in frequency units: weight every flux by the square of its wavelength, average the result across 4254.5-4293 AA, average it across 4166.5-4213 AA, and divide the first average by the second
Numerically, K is 0.96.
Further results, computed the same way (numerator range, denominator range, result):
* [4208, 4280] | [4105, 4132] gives 0.97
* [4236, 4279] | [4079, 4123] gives 1.03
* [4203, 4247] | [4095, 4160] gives 1.03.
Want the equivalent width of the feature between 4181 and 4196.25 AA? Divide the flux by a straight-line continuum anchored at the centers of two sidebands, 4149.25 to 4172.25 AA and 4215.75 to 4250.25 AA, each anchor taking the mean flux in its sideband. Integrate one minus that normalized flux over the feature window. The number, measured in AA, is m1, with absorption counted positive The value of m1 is 0.2 AA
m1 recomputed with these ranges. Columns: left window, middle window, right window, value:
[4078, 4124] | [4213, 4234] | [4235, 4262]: -0.3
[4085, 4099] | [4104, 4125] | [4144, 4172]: -0.9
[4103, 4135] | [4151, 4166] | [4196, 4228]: -0.3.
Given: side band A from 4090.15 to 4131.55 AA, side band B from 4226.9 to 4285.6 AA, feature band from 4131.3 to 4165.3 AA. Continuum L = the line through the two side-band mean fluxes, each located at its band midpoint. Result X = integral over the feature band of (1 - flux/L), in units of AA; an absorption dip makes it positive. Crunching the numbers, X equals -1.1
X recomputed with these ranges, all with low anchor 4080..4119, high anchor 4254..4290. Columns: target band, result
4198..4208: -0.3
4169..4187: -0.9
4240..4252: -0.4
